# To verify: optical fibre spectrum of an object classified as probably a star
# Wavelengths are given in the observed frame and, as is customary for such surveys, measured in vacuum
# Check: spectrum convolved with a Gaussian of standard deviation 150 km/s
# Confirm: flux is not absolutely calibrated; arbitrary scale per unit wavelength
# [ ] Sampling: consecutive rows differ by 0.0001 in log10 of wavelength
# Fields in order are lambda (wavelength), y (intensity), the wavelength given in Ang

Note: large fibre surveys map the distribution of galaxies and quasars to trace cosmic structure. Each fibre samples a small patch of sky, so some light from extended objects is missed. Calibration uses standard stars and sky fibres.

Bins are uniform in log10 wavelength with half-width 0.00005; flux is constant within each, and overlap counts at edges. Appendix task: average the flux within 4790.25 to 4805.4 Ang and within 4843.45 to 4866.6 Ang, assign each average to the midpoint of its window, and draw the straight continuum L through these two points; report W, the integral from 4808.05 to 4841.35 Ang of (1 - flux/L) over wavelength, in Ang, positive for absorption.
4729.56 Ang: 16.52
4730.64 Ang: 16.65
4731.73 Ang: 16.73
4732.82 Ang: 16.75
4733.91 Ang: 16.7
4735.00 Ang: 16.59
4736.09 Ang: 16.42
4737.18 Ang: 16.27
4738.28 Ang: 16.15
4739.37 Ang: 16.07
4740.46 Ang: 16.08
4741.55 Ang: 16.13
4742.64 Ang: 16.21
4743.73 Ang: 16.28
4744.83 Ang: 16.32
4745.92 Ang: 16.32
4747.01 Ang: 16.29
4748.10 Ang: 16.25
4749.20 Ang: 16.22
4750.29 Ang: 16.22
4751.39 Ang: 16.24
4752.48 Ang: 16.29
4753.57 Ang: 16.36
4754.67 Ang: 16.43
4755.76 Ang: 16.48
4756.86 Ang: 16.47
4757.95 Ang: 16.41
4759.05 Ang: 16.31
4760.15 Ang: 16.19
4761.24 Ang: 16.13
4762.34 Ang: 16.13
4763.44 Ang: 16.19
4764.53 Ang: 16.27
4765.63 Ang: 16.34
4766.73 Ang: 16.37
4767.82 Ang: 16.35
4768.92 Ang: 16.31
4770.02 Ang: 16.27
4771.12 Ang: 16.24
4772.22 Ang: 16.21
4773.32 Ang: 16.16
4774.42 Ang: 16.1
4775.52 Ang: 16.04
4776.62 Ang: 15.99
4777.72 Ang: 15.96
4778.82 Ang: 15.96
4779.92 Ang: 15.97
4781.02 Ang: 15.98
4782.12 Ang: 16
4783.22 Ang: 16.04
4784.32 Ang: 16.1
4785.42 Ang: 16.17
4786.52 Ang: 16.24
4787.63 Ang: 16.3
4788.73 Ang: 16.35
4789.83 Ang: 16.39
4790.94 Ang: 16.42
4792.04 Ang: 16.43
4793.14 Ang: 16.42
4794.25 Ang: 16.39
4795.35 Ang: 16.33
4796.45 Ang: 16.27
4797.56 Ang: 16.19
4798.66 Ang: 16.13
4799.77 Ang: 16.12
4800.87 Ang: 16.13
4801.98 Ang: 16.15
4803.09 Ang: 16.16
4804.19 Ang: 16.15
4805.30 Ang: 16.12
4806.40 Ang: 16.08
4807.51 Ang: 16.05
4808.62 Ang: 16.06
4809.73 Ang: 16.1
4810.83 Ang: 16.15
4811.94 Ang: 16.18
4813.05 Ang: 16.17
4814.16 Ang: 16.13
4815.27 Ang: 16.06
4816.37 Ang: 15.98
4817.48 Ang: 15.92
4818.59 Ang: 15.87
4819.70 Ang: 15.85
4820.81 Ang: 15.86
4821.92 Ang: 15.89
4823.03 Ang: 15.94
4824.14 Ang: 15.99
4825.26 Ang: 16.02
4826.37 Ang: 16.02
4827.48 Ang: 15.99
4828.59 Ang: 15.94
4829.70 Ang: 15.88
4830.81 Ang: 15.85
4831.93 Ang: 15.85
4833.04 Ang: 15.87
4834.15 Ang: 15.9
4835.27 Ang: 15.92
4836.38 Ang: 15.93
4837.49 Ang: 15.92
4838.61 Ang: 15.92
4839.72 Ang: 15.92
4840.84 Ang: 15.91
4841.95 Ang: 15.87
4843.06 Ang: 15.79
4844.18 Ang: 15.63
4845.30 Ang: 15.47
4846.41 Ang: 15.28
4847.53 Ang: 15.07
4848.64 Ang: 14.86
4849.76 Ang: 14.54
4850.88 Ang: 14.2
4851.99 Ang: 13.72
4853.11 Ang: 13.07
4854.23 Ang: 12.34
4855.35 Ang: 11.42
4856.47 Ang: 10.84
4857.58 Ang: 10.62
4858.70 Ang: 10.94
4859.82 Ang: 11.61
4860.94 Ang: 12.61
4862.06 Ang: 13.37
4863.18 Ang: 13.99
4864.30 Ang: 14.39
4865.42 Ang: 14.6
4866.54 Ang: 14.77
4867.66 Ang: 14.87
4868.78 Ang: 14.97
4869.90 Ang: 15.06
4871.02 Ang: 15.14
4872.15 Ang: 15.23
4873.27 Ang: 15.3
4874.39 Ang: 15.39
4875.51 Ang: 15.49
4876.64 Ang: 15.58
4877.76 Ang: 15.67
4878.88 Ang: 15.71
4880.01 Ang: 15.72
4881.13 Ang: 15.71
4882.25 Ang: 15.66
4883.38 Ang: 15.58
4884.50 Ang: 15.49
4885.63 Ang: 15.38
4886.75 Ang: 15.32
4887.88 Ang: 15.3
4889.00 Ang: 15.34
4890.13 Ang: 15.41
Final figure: -2.3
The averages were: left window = 16.2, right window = 13.5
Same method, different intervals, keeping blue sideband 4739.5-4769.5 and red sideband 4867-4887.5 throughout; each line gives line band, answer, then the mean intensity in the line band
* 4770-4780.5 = 0.03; 16.1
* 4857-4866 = 1.59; 12.8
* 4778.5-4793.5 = -0.14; 16.2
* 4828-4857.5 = 1.44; 14.9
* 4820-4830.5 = -0.11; 15.9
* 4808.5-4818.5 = -0.14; 16.1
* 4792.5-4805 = -0.20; 16.2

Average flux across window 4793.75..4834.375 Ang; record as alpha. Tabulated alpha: 16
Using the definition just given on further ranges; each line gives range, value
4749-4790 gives 16.2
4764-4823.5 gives 16.1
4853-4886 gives 14.2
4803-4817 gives 16.1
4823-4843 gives 15.9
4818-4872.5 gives 14.8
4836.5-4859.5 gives 14.2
